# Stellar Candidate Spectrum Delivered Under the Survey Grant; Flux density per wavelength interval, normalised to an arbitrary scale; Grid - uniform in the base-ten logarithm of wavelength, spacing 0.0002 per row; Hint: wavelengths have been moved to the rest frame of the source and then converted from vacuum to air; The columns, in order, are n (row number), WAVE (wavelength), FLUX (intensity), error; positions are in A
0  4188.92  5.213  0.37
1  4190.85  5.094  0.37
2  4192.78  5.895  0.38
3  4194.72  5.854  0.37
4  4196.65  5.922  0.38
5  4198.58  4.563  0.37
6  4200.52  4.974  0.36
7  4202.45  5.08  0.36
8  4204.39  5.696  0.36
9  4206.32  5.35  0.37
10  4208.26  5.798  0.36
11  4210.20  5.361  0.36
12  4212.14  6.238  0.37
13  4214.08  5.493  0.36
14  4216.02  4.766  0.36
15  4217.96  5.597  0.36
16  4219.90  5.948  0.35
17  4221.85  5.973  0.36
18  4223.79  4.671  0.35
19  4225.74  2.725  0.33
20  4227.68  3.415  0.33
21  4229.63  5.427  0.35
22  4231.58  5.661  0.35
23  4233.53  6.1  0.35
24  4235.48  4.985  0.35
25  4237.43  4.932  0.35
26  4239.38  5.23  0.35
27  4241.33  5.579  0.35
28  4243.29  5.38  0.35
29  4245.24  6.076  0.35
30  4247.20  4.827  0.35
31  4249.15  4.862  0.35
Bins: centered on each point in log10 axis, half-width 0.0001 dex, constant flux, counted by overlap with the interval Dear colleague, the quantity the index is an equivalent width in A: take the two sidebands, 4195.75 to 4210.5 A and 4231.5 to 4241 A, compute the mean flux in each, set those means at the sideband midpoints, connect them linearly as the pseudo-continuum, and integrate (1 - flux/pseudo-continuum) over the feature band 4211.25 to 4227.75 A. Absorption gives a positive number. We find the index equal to 0.91 A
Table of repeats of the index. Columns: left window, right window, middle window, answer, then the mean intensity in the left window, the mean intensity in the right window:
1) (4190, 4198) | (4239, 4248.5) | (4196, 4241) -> 2.58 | 5.64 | 5.41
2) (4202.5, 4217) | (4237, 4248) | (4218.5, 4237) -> 1.45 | 5.5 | 5.36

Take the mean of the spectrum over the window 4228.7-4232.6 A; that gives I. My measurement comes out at 5.55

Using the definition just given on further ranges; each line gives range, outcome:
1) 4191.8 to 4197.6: 5.88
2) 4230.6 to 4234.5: 5.88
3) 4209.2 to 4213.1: 5.8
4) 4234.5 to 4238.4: 4.96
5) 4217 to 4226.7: 4.98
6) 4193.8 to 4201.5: 5.33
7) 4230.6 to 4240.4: 5.38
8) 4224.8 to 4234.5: 4.67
